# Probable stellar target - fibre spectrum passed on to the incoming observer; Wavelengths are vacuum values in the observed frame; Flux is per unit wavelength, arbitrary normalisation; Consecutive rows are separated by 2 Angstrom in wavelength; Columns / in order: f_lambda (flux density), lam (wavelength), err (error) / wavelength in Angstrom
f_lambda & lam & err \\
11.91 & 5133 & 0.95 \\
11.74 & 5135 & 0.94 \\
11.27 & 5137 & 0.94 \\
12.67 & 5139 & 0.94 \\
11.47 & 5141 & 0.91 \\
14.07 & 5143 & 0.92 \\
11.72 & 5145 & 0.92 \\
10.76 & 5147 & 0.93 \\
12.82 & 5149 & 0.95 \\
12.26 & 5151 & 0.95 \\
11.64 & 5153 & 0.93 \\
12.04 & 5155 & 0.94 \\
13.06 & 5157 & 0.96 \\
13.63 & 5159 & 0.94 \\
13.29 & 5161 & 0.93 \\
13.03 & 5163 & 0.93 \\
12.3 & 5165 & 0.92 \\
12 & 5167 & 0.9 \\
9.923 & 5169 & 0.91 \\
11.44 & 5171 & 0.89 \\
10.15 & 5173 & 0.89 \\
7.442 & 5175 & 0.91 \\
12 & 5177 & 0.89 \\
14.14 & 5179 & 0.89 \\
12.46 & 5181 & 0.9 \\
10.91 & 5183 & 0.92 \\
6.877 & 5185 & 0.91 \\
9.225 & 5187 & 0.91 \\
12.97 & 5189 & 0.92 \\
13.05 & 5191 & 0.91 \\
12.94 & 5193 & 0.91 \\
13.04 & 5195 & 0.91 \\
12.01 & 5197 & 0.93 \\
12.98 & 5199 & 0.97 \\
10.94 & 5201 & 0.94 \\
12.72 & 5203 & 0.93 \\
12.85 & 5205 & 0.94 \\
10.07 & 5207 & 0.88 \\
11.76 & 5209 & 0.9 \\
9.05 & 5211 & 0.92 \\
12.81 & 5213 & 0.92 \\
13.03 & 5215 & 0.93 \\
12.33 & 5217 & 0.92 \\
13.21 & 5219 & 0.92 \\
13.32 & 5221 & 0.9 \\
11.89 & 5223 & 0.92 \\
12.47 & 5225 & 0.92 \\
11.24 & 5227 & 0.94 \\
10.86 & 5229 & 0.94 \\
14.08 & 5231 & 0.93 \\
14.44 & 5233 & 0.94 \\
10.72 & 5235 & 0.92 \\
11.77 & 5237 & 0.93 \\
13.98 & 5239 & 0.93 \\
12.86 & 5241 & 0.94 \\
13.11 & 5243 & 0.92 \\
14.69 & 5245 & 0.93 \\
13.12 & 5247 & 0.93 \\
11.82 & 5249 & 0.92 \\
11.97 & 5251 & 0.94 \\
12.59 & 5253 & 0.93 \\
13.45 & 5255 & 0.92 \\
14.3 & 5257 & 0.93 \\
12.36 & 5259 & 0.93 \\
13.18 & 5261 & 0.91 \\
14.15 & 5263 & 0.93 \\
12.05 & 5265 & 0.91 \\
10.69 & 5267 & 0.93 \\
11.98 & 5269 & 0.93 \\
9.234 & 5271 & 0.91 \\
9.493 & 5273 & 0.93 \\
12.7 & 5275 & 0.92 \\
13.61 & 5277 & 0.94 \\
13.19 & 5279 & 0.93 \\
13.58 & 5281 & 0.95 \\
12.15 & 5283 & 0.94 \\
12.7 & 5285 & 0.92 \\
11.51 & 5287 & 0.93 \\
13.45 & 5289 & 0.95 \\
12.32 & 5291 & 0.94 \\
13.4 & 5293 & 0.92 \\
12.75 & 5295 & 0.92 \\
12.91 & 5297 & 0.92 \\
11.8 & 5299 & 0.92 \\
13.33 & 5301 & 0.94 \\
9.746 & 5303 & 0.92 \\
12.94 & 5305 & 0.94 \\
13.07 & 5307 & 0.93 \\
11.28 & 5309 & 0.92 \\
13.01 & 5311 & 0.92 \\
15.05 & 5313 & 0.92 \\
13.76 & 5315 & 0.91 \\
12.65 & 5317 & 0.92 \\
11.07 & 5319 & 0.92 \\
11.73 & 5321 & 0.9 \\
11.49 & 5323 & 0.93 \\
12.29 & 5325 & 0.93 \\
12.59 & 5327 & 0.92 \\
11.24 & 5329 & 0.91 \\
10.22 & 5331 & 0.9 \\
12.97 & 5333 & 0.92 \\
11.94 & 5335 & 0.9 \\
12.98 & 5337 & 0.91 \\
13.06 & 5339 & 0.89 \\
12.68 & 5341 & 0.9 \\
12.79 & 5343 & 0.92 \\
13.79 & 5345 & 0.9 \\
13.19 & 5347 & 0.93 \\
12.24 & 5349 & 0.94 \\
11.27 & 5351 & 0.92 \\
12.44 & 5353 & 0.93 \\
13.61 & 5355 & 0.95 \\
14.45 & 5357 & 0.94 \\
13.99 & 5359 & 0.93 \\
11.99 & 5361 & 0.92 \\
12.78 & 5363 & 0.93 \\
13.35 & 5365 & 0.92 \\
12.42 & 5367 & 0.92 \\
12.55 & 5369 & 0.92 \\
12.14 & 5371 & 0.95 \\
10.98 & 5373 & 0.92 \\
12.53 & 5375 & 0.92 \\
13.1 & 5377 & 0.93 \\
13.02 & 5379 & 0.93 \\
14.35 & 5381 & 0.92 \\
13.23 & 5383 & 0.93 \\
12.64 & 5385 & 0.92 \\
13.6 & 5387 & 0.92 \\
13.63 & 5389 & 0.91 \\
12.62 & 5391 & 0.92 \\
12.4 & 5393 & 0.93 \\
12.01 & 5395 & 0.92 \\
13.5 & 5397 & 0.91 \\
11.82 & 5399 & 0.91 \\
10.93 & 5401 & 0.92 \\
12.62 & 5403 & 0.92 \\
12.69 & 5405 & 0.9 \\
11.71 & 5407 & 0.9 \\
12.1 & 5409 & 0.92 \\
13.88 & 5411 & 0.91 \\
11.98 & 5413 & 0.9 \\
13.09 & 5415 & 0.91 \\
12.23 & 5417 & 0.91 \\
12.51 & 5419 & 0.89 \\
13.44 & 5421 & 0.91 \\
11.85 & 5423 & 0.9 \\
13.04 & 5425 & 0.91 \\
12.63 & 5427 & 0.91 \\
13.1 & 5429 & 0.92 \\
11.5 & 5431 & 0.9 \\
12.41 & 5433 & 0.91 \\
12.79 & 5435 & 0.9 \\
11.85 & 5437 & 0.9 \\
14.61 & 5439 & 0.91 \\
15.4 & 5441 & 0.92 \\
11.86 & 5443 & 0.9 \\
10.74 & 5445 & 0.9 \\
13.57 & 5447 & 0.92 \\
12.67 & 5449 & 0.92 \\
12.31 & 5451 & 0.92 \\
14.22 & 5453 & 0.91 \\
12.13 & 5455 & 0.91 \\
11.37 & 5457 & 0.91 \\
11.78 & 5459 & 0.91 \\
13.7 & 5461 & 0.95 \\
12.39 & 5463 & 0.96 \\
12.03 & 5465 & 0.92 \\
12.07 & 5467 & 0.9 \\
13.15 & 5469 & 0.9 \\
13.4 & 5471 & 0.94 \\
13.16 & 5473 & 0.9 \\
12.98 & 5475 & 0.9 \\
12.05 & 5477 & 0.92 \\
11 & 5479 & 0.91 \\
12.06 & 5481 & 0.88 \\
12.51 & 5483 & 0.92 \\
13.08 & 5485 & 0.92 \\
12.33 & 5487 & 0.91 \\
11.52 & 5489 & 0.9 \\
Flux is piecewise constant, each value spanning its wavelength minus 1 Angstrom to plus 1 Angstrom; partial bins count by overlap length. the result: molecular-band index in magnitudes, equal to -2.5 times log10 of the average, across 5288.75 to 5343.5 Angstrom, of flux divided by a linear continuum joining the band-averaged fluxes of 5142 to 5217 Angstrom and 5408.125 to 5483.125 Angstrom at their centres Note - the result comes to -0.02 mag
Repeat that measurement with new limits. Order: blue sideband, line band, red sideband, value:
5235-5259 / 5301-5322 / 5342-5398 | 0.037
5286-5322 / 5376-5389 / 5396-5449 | -0.064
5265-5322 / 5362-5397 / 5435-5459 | -0.021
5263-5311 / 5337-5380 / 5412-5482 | -0.034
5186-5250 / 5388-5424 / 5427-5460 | 0.008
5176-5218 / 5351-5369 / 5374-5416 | -0.036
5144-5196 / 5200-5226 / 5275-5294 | 0.012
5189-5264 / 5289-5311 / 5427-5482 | 0.013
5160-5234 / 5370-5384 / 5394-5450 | -0.027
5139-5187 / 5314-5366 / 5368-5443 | -0.011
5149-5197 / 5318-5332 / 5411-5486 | 0.066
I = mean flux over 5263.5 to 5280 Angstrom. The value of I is 11.7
